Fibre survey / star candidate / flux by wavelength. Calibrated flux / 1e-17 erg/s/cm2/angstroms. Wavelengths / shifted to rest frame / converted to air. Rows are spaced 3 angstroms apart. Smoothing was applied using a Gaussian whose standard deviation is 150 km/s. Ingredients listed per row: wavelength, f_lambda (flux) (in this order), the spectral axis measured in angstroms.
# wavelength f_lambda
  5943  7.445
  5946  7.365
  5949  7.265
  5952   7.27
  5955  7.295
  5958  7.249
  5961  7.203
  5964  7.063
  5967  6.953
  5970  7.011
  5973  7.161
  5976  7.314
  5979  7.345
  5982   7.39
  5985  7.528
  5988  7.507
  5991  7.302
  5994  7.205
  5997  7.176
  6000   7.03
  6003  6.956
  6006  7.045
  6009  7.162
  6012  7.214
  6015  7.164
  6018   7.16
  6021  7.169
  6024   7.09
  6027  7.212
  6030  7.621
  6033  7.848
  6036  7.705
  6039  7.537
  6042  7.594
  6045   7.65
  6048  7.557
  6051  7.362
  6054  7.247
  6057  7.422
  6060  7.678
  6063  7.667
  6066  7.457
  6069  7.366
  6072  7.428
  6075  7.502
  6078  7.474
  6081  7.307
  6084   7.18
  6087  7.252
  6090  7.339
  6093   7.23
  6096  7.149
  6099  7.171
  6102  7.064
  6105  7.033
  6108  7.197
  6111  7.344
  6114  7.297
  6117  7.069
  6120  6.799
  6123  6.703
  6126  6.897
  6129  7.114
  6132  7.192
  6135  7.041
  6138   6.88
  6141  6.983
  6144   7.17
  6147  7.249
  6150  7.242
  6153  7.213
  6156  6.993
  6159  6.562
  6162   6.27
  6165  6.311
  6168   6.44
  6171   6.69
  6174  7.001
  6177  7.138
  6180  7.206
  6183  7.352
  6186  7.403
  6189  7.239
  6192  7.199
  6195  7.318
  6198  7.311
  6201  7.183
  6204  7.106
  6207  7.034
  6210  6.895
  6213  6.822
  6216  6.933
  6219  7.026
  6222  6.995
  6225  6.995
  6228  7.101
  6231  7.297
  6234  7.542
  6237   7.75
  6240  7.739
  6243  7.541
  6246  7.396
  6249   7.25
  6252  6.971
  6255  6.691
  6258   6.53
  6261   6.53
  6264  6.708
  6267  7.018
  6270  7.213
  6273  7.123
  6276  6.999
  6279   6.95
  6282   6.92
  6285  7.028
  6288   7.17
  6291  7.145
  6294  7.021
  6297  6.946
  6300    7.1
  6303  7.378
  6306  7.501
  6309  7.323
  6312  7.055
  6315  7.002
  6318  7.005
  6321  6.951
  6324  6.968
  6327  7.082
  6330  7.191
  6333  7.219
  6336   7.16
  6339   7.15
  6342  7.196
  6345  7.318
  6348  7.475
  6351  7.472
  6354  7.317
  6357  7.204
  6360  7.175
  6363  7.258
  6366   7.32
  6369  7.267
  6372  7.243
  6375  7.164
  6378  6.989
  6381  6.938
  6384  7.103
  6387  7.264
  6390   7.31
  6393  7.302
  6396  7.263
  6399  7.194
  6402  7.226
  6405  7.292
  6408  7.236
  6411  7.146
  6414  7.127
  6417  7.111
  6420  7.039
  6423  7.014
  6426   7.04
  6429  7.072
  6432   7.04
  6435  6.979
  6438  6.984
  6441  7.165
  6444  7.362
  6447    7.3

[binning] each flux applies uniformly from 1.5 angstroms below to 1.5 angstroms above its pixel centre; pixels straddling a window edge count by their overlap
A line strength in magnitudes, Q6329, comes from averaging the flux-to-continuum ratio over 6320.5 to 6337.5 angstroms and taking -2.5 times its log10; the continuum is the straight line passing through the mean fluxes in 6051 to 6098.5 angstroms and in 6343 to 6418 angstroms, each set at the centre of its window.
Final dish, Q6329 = 0.02 mag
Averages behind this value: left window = 7.37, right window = 7.23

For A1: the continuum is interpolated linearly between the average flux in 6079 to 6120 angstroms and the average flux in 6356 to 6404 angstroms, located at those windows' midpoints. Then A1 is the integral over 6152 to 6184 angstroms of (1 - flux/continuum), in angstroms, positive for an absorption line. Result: 1.7 angstroms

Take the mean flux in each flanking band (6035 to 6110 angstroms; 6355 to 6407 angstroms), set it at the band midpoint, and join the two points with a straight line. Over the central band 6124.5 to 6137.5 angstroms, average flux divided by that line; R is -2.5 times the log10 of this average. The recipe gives 0.05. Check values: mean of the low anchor 7.38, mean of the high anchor 7.21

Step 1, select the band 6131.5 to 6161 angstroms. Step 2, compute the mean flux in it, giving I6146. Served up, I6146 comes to 7.03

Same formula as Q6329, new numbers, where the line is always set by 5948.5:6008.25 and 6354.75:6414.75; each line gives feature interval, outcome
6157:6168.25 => 0.13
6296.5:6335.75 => 0.01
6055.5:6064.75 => -0.06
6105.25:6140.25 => 0.02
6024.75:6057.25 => -0.05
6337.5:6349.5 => -0.01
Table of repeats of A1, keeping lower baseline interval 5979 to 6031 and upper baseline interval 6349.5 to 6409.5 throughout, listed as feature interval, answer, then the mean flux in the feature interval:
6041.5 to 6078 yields -1.31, 7.49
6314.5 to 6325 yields 0.36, 6.98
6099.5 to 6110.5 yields 0.16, 7.13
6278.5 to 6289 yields 0.31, 7.02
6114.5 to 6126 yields 0.52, 6.9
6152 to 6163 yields 0.71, 6.76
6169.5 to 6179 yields 0.36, 6.96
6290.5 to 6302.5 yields 0.26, 7.07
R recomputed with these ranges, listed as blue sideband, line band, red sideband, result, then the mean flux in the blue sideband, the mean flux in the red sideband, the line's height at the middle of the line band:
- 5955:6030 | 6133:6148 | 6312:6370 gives 0.02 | 7.2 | 7.19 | 7.2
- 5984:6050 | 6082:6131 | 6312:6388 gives 0.03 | 7.34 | 7.17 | 7.29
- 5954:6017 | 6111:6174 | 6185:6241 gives 0.04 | 7.2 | 7.2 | 7.2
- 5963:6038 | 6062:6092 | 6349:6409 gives -0.02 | 7.26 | 7.23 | 7.25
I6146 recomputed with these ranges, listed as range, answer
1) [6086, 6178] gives 7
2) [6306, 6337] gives 7.11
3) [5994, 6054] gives 7.32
